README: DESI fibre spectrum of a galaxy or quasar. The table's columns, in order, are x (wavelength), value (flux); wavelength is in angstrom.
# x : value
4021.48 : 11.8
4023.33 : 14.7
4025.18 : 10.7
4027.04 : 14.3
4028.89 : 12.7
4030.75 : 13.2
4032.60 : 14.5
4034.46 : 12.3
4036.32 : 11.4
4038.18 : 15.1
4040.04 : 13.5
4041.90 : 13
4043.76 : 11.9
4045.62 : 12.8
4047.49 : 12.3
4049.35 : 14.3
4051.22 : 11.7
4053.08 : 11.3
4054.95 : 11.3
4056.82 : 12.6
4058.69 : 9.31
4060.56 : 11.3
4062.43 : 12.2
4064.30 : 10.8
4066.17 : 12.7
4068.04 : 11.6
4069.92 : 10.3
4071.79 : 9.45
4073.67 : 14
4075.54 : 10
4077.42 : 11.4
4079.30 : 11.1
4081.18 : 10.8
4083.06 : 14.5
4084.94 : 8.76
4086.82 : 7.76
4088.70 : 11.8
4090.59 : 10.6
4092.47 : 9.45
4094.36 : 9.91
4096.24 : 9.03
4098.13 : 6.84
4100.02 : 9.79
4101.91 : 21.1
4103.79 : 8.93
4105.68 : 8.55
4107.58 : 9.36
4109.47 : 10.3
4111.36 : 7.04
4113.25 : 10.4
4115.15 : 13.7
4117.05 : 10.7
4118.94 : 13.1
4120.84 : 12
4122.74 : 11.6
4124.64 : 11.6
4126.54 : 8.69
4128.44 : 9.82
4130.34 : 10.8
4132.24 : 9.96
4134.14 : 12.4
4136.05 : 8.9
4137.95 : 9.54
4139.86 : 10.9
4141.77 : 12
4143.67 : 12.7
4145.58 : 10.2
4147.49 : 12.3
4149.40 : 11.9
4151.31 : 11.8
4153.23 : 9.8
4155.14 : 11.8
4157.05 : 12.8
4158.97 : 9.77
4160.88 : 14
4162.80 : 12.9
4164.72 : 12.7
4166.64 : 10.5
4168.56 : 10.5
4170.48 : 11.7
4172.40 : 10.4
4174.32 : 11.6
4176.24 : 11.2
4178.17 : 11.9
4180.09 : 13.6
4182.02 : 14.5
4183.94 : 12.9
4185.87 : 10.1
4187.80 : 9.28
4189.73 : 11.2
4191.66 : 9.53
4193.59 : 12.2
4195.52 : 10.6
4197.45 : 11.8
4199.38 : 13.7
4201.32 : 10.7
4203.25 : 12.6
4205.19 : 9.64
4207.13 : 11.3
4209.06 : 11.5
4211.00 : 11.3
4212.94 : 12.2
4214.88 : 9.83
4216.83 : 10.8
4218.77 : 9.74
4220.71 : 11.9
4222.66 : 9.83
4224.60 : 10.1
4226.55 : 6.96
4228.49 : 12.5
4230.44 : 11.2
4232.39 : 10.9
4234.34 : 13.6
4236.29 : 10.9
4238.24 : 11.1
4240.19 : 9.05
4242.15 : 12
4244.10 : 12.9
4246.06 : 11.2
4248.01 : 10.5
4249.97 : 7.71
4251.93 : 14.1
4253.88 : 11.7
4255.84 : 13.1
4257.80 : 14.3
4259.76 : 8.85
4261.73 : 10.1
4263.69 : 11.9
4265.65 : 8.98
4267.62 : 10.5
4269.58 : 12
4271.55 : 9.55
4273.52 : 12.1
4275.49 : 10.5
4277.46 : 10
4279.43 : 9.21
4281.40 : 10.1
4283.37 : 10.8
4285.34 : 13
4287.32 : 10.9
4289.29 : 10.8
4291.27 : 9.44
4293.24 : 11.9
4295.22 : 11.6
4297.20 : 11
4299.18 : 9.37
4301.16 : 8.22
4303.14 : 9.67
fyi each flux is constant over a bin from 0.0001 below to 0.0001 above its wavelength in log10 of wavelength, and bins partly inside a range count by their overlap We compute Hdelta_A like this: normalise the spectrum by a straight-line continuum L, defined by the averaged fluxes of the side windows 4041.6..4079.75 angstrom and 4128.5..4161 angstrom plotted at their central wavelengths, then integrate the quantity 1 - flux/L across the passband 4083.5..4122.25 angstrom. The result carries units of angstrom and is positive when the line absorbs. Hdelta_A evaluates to 3.0 angstrom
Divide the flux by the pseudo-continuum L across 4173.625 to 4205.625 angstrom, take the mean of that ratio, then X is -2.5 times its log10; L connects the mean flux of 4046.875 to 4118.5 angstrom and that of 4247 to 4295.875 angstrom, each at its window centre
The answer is -0.06 mag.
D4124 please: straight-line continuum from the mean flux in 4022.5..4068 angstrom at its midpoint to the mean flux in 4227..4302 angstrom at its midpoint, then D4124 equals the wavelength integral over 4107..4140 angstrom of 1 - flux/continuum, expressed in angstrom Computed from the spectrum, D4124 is 3.7 angstrom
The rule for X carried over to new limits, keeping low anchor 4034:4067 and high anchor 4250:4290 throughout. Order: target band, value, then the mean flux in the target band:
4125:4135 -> 0.14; 10.4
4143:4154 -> 0.02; 11.4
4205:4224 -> 0.05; 10.8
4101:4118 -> 0.07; 11.1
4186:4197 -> 0.09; 10.6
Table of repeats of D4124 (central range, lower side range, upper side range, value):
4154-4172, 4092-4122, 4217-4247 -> -1.7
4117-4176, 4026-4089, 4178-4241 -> 1.1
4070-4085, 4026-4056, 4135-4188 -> 1.3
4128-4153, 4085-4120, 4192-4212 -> -0.4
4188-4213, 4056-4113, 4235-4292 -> -1.0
